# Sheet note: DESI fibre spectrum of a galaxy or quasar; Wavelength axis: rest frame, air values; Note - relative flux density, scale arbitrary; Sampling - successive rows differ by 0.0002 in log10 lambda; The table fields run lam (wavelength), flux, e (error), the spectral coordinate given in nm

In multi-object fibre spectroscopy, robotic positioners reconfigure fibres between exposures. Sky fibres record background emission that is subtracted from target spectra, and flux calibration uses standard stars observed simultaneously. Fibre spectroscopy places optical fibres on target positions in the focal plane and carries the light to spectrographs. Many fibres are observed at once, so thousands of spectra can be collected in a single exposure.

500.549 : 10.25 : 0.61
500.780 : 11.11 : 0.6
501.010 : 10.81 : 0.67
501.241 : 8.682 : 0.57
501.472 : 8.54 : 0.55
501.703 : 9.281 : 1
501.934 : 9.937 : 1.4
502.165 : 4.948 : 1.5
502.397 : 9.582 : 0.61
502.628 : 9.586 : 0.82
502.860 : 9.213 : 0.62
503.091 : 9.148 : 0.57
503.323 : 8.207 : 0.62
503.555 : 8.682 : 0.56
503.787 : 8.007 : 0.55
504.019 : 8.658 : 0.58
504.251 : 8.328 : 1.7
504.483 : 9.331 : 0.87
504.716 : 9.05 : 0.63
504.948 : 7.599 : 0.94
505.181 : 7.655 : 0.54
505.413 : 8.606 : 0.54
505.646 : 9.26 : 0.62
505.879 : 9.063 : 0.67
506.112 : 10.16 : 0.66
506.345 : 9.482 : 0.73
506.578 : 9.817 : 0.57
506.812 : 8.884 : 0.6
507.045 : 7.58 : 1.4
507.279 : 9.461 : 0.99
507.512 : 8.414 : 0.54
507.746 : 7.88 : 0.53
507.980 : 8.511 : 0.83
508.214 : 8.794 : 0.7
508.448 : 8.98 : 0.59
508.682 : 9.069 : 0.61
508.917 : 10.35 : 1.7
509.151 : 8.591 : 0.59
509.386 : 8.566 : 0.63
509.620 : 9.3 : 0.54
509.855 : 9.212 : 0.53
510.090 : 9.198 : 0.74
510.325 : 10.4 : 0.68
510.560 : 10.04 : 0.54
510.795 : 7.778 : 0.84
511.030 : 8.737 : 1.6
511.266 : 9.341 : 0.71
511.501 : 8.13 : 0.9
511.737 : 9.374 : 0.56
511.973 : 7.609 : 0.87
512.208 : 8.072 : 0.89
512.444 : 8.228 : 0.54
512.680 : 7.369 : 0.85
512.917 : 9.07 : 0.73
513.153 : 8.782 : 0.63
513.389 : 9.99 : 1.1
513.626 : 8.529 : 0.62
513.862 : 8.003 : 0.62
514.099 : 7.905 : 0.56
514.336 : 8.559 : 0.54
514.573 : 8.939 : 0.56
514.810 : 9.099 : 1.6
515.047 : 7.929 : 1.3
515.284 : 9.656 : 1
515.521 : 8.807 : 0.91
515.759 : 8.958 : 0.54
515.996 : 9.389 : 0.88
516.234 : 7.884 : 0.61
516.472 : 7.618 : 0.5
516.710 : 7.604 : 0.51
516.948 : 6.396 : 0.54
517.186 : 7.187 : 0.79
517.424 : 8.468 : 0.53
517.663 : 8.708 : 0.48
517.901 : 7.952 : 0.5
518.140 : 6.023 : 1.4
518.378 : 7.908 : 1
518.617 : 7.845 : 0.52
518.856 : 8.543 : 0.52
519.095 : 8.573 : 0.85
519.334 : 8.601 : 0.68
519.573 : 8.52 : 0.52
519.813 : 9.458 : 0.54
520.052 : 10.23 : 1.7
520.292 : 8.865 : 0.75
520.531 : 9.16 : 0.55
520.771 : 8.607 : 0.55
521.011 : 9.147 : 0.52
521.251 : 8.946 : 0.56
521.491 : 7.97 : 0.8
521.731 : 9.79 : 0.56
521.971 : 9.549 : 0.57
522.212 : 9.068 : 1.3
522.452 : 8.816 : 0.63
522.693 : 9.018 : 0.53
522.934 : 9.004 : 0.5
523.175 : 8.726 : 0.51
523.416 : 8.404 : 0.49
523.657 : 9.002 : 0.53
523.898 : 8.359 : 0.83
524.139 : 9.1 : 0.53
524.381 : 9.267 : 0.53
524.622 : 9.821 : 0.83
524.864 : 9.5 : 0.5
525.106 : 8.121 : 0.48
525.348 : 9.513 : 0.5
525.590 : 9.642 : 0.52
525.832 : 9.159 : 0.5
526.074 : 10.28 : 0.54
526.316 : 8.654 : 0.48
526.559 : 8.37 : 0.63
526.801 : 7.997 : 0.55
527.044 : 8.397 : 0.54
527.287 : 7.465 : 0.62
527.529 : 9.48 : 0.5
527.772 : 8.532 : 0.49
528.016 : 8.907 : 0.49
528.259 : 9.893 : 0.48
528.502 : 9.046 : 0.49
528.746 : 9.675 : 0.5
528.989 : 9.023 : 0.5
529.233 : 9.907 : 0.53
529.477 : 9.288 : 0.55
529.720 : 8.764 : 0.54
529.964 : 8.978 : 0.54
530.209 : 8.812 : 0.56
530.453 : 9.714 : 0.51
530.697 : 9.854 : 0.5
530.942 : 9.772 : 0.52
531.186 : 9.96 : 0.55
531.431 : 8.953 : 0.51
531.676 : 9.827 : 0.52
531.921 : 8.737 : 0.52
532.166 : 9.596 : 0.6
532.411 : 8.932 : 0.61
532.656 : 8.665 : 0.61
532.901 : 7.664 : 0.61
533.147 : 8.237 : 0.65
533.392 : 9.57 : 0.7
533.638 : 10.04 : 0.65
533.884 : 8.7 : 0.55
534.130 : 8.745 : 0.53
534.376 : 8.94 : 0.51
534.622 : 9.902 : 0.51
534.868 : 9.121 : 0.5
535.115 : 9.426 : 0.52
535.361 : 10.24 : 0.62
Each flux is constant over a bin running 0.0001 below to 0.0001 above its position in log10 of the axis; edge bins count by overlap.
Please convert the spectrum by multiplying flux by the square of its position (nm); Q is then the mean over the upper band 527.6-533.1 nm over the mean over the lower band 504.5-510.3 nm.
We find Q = 1.1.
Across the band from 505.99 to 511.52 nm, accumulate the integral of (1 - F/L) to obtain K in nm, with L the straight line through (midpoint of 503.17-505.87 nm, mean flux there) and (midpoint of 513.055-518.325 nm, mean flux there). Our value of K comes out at -0.402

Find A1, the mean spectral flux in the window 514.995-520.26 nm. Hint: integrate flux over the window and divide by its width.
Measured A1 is 8.3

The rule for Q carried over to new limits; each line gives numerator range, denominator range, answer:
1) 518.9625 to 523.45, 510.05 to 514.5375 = 1.07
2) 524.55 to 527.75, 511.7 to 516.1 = 1.08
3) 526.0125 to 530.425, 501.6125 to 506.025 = 1.14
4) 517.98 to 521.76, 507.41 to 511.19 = 1.00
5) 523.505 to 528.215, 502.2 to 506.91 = 1.10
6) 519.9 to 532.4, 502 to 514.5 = 1.12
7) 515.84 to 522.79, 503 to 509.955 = 1.01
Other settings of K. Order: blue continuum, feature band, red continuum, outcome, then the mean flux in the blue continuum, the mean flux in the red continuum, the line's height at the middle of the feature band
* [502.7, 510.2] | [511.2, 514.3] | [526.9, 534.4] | 0.151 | 8.85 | 9.1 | 8.91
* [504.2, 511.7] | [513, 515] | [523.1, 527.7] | 0.050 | 8.93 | 8.91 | 8.92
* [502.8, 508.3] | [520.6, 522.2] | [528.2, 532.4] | 0.024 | 8.74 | 9.38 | 9.15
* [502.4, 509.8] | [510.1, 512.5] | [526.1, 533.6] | 0.027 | 8.86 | 9.05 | 8.9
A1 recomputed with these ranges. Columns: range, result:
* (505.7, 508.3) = 8.92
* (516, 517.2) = 7.54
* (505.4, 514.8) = 8.85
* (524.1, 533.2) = 9.1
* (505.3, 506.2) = 9.24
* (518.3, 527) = 8.93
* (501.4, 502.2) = 8.48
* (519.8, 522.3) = 9.15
